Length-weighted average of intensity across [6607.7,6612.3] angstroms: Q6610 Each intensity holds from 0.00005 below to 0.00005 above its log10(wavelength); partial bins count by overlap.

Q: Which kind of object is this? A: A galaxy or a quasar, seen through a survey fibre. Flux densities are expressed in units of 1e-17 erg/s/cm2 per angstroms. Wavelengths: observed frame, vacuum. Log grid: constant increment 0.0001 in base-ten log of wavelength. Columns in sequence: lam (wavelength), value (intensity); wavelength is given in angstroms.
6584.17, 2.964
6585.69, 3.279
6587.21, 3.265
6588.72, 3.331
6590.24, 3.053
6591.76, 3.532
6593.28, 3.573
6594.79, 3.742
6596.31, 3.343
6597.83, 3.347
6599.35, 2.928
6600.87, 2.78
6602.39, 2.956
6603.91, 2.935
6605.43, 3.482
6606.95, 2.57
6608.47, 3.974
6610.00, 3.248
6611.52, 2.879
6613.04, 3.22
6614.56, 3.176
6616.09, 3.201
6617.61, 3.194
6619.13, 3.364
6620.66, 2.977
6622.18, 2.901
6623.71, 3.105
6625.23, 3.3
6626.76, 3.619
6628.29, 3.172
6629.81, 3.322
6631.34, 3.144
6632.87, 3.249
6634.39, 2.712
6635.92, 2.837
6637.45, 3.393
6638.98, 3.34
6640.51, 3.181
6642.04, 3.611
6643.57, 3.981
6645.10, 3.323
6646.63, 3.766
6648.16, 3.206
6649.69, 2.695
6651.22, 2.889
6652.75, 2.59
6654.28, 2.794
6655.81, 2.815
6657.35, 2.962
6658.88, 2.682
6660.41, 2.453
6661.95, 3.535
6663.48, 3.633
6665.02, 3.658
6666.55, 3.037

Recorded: 3.36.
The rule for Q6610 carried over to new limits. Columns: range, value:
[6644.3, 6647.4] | 3.55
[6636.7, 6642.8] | 3.38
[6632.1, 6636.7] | 2.93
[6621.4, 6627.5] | 3.23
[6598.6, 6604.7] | 2.9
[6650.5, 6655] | 2.76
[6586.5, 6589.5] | 3.3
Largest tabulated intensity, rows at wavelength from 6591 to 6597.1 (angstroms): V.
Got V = 3.742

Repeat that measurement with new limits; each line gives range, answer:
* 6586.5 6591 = 3.331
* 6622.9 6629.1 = 3.619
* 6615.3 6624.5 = 3.364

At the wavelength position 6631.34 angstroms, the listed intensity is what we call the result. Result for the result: 3.144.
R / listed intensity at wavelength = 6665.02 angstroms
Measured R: 3.658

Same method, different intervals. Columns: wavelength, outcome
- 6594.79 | 3.742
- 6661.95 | 3.535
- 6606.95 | 2.57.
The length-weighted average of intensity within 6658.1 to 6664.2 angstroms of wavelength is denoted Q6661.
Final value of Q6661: 3.07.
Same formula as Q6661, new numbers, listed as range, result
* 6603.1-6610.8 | 3.24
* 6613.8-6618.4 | 3.19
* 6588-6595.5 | 3.45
